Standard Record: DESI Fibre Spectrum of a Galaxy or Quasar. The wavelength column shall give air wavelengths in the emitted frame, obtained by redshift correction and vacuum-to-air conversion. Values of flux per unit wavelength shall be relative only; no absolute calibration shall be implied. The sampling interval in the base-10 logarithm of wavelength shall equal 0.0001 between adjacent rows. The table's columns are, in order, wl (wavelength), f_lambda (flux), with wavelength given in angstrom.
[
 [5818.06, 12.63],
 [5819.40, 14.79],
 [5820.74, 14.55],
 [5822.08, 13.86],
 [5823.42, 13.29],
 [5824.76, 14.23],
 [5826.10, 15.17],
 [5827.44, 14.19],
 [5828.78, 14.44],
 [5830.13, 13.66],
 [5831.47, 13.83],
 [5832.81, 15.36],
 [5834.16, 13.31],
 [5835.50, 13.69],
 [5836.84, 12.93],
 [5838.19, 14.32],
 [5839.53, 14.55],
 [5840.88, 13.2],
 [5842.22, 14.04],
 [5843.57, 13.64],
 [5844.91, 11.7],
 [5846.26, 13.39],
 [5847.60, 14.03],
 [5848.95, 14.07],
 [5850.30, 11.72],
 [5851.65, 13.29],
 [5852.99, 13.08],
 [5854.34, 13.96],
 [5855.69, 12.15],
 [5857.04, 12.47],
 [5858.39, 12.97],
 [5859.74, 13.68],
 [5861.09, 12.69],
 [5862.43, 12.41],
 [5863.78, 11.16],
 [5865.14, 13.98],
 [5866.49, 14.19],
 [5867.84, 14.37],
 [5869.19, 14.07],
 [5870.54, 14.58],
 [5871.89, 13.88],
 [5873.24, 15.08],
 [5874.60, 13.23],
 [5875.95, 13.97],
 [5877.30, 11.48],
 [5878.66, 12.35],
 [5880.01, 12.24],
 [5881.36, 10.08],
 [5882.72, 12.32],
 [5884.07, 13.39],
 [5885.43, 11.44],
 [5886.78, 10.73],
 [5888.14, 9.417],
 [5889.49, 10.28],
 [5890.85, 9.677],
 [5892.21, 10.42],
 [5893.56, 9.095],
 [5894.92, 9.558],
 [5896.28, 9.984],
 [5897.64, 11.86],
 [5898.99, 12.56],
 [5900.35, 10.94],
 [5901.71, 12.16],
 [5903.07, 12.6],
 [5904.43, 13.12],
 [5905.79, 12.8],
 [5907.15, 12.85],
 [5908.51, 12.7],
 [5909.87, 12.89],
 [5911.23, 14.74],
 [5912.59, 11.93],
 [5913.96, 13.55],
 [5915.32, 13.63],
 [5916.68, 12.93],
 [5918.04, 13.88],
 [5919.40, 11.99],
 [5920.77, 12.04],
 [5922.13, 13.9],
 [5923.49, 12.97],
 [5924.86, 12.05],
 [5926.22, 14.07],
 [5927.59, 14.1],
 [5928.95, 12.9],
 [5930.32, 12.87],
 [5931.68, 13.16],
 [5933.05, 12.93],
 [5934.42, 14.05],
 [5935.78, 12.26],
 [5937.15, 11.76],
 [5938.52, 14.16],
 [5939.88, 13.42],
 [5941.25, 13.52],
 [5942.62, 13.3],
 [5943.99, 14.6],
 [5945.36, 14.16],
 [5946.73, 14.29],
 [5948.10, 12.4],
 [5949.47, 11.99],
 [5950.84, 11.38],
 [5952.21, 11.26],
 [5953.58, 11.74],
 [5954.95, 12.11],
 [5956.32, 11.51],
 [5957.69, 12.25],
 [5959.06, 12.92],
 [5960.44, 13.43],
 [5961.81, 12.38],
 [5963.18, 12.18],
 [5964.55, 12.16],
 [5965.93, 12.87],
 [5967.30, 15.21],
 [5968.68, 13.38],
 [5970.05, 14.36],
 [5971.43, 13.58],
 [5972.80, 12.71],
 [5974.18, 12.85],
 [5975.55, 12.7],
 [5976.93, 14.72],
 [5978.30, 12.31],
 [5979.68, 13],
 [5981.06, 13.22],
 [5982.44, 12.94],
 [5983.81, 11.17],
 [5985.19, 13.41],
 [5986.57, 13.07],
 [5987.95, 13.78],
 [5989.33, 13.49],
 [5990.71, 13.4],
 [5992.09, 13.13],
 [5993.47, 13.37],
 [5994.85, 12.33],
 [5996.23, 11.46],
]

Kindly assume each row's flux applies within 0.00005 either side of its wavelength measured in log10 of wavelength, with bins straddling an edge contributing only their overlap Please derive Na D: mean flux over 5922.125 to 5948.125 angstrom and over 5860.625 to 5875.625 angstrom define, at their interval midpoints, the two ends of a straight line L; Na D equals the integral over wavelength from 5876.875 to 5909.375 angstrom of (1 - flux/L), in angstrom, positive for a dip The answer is 5.0 angstrom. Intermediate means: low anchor 13.6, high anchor 13.4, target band 11.4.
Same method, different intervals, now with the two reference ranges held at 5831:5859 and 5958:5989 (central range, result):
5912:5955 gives 0.7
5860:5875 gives -0.3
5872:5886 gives 0.7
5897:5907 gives 0.7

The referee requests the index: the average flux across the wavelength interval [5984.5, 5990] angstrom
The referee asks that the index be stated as 13.4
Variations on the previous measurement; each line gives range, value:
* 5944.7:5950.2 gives 13.2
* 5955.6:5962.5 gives 12.5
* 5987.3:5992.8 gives 13.4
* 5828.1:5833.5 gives 14.3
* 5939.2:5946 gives 13.8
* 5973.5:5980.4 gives 13.1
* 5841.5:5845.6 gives 13.1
